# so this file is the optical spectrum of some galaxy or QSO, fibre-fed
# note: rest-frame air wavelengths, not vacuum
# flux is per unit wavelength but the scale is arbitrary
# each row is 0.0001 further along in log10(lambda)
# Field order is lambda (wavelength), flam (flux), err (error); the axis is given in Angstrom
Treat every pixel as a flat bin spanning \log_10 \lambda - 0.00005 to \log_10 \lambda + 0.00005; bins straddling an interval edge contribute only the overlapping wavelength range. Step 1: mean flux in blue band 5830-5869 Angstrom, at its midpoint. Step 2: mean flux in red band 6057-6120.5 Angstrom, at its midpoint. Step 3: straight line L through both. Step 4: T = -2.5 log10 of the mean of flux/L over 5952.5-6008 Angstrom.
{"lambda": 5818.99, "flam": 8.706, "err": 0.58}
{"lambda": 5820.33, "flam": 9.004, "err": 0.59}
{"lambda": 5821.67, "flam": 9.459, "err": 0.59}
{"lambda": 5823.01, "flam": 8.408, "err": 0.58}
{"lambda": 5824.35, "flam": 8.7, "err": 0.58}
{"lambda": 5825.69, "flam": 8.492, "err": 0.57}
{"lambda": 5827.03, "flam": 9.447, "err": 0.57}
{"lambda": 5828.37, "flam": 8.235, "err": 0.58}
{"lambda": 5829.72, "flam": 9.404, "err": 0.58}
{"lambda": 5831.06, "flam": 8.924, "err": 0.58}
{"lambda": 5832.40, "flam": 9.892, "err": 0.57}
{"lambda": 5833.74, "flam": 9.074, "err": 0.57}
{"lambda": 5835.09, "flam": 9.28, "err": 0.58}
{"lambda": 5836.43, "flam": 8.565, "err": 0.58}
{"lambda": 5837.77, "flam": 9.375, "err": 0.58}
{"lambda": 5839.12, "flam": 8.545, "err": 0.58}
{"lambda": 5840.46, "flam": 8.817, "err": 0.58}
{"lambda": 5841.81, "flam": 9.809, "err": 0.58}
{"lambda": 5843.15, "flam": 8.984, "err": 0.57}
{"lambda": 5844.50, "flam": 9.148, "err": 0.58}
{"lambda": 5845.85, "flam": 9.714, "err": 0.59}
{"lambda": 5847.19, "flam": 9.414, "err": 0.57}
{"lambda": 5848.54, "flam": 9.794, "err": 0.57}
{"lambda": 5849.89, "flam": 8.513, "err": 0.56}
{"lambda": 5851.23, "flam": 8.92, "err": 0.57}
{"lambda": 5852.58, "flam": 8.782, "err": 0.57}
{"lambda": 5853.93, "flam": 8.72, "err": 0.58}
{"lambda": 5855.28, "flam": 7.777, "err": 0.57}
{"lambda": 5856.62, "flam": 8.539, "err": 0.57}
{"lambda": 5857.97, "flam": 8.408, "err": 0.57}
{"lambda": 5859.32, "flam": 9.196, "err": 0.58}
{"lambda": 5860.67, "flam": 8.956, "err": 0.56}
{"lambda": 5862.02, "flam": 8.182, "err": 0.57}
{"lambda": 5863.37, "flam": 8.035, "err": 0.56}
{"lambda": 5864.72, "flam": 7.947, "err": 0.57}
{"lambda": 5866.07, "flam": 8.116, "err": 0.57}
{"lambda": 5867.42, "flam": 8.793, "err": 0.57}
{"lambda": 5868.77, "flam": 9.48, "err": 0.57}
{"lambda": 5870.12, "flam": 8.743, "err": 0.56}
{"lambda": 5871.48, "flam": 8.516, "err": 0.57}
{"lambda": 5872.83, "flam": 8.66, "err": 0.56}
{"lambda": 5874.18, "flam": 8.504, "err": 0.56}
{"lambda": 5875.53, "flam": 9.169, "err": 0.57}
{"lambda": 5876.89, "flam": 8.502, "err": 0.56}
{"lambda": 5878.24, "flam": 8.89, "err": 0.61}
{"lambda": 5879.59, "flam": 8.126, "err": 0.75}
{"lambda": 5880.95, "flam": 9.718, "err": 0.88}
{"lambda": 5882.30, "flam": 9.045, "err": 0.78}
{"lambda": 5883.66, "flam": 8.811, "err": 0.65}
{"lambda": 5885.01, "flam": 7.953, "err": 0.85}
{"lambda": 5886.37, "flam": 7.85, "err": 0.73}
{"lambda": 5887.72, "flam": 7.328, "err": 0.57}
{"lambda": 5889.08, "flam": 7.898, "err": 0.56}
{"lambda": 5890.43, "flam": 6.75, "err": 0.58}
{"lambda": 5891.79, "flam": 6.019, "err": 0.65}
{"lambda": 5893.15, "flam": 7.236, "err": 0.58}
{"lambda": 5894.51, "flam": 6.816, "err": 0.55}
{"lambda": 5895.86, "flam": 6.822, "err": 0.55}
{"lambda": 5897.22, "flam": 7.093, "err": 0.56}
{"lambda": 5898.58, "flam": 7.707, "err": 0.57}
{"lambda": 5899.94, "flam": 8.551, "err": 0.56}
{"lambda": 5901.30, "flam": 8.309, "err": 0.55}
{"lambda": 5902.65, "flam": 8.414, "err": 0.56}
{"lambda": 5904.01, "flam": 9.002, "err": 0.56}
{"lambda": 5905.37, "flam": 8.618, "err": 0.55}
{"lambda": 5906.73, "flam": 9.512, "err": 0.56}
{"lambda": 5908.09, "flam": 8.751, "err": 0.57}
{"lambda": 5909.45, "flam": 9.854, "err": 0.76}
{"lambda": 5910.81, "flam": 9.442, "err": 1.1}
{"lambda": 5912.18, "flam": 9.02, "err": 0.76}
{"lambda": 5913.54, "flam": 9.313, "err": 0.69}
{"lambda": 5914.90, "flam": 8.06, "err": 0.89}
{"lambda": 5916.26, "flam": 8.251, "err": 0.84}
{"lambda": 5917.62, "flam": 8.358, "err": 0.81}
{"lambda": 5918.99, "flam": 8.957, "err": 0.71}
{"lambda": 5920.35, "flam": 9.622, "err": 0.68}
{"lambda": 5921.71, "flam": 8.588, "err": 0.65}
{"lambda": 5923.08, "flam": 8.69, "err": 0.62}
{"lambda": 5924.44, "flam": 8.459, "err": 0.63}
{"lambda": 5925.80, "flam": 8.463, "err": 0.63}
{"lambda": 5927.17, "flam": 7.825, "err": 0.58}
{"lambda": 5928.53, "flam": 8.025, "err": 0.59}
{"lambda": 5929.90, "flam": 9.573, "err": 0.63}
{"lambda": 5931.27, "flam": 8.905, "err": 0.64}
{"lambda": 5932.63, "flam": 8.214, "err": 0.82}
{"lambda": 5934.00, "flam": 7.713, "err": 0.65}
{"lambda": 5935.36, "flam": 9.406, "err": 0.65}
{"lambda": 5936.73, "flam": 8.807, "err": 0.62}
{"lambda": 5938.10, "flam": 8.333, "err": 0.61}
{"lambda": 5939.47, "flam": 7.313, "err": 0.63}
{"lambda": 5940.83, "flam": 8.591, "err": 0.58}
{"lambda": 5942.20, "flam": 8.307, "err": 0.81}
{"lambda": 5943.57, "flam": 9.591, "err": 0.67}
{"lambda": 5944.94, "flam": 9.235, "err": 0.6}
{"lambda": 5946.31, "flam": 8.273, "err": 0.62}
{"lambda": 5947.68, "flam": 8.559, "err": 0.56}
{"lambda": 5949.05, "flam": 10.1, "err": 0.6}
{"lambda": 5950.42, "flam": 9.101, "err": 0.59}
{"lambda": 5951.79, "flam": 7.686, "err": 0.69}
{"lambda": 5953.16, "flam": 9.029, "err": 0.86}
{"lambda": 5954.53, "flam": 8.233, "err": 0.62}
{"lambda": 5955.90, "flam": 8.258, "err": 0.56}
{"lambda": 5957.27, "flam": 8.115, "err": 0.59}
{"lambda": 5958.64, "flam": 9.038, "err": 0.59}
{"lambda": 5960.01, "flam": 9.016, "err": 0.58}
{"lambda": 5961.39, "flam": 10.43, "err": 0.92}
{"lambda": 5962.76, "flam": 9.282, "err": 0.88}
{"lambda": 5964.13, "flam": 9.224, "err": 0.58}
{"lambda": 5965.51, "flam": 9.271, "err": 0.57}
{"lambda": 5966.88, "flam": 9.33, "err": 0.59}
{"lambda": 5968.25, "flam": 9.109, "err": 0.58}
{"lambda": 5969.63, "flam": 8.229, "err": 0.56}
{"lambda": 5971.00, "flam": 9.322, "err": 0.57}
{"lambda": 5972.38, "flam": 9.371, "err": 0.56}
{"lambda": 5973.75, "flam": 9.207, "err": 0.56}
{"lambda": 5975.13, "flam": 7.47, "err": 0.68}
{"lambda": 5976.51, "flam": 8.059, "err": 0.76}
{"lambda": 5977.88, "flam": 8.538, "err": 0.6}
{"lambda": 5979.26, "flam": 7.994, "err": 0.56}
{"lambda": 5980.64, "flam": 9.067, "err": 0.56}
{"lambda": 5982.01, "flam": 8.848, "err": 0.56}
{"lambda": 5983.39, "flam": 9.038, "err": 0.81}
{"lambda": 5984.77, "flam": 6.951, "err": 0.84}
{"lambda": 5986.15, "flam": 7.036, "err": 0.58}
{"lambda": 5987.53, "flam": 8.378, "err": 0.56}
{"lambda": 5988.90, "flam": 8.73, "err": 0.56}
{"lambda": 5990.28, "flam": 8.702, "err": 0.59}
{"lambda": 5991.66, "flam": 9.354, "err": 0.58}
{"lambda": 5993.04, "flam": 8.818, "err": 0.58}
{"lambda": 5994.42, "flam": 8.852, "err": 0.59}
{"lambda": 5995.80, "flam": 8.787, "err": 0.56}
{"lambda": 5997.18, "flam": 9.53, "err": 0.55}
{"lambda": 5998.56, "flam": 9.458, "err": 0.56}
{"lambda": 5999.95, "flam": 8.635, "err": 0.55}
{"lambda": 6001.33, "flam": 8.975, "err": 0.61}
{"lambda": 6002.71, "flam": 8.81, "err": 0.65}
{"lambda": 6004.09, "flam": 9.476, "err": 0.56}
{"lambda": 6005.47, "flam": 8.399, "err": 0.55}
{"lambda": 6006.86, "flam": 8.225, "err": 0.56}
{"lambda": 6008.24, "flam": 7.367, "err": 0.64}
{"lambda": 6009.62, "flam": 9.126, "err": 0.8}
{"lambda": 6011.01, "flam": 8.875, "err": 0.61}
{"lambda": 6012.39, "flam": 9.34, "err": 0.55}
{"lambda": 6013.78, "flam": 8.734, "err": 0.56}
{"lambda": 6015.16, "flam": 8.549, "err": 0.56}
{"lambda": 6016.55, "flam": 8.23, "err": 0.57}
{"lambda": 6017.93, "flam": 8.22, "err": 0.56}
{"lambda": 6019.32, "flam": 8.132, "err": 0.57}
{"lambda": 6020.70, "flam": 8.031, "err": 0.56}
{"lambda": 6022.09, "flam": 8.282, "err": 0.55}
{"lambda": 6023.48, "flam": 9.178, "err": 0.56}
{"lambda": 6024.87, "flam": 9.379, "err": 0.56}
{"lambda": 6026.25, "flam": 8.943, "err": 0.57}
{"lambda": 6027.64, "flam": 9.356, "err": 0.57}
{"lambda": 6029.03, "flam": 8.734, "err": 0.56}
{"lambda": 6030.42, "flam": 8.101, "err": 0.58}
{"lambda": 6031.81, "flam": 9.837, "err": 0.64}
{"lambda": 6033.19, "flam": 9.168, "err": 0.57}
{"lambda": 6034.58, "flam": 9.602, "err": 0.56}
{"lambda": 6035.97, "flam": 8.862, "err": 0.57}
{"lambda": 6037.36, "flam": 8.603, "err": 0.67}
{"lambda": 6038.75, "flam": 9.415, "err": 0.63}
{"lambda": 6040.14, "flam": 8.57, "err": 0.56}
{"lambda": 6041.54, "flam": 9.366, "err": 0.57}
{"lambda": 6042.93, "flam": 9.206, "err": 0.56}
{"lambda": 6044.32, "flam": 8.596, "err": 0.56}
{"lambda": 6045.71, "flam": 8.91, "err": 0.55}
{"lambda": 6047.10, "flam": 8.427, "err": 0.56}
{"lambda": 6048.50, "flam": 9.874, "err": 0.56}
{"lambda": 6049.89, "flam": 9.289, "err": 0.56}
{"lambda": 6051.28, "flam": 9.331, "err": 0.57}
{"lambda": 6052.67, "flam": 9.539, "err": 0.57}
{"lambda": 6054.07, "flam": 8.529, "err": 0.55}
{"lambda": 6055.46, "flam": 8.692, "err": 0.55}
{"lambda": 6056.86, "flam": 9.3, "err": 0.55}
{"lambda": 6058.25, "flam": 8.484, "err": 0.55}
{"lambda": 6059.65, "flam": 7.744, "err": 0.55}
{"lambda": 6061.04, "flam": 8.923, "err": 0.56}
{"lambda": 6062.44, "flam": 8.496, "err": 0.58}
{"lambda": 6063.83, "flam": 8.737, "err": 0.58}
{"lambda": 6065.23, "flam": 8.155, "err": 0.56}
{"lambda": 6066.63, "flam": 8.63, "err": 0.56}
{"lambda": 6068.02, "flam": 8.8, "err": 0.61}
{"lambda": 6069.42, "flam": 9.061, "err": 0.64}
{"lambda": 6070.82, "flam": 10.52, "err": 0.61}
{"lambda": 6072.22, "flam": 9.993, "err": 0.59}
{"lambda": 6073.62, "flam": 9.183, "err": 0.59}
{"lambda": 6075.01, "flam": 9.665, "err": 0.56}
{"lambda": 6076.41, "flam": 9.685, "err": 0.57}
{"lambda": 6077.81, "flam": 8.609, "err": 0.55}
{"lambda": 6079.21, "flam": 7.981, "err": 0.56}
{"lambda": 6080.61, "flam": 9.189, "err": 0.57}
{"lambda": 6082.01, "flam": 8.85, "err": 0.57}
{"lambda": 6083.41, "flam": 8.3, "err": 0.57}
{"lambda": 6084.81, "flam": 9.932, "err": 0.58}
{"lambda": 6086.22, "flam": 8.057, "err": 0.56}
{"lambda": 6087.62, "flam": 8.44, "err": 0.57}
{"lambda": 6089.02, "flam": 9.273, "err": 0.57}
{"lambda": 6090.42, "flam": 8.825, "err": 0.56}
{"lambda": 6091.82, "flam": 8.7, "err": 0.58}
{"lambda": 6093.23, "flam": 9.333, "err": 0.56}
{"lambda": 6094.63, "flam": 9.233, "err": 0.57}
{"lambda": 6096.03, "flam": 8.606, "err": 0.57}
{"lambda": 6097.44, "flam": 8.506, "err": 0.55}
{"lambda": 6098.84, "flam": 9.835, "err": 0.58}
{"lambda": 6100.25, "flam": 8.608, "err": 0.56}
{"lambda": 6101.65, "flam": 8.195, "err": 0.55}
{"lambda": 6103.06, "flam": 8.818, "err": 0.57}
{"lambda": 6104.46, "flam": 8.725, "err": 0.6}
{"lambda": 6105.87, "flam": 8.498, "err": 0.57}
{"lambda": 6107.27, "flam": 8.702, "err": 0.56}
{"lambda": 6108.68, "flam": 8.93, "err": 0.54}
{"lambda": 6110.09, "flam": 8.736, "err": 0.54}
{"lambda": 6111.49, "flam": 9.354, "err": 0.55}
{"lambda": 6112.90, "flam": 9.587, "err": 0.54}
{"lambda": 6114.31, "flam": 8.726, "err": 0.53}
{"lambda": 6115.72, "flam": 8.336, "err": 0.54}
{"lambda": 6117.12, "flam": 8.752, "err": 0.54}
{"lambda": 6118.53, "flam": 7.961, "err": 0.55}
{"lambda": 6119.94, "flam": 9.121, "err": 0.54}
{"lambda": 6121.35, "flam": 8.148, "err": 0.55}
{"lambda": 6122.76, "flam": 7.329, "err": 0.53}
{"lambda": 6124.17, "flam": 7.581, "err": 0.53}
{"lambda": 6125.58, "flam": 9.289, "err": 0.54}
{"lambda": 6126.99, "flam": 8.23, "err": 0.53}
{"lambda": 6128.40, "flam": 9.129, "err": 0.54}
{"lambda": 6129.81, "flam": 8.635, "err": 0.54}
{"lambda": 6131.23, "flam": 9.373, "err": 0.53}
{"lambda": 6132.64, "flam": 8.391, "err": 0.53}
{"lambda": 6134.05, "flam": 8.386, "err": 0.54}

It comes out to 0.015 mag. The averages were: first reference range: 8.89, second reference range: 8.87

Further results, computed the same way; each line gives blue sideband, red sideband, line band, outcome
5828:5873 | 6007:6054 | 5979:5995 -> 0.05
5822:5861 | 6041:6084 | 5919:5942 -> 0.05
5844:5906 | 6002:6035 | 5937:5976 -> -0.03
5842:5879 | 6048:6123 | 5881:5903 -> 0.14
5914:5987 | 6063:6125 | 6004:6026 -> 0.02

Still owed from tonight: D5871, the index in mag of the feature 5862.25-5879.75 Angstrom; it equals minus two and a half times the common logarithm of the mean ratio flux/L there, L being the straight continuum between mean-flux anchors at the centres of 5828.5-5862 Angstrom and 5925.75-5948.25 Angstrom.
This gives 0.04 mag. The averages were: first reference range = 8.99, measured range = 8.58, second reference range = 8.54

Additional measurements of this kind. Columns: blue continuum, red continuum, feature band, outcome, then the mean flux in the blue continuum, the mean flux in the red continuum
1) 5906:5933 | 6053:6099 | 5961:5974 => -0.051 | 8.8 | 8.91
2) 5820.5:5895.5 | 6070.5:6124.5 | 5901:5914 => -0.046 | 8.62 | 8.84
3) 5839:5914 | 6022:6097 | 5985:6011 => 0.018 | 8.52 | 8.98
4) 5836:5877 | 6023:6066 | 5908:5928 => 0.009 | 8.8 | 8.94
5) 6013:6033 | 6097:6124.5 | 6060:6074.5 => -0.044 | 8.71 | 8.64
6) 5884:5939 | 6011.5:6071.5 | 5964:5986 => -0.005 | 8.31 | 8.88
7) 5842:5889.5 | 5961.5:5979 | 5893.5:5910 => 0.063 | 8.68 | 8.9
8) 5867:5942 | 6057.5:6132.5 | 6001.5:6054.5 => -0.024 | 8.42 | 8.8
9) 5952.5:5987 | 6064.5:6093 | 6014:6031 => 0.030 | 8.7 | 9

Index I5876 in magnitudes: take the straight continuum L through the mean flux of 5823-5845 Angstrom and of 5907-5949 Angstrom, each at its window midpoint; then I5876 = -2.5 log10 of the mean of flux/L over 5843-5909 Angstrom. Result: 0.06 mag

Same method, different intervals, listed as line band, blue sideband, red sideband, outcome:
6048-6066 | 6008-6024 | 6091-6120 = -0.02 mag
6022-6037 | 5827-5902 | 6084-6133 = -0.05 mag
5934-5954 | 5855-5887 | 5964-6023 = -0.01 mag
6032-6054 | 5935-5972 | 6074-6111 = -0.03 mag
